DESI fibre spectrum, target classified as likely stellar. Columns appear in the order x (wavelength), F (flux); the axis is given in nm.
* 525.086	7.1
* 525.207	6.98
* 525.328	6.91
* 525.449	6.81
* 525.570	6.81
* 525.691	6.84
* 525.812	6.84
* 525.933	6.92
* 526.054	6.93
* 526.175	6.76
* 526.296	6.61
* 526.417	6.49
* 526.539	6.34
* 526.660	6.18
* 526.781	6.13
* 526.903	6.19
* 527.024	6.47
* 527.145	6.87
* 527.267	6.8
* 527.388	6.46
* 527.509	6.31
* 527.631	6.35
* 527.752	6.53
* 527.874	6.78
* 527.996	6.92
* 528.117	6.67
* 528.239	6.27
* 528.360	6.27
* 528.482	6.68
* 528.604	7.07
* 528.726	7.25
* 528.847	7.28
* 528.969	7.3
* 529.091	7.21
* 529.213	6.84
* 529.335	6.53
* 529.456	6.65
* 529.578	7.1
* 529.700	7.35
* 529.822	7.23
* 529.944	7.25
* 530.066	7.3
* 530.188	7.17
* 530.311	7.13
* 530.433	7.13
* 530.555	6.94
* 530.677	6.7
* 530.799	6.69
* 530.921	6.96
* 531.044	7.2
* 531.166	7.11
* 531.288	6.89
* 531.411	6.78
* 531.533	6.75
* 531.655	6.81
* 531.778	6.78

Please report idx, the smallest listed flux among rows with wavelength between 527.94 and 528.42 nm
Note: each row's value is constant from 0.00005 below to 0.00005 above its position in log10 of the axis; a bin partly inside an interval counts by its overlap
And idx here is 6.27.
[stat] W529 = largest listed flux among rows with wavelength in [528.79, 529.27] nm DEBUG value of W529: 7.3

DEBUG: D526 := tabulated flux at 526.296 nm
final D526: 6.61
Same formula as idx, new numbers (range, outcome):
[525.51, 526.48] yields 6.49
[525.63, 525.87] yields 6.84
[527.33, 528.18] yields 6.31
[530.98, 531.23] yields 7.11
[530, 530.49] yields 7.13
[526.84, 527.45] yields 6.19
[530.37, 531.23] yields 6.69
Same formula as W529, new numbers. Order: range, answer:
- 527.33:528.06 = 6.92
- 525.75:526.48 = 6.93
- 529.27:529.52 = 6.65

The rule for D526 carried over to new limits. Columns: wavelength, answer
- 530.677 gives 6.7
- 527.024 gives 6.47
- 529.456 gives 6.65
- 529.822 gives 7.23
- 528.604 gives 7.07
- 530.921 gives 6.96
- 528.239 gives 6.27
